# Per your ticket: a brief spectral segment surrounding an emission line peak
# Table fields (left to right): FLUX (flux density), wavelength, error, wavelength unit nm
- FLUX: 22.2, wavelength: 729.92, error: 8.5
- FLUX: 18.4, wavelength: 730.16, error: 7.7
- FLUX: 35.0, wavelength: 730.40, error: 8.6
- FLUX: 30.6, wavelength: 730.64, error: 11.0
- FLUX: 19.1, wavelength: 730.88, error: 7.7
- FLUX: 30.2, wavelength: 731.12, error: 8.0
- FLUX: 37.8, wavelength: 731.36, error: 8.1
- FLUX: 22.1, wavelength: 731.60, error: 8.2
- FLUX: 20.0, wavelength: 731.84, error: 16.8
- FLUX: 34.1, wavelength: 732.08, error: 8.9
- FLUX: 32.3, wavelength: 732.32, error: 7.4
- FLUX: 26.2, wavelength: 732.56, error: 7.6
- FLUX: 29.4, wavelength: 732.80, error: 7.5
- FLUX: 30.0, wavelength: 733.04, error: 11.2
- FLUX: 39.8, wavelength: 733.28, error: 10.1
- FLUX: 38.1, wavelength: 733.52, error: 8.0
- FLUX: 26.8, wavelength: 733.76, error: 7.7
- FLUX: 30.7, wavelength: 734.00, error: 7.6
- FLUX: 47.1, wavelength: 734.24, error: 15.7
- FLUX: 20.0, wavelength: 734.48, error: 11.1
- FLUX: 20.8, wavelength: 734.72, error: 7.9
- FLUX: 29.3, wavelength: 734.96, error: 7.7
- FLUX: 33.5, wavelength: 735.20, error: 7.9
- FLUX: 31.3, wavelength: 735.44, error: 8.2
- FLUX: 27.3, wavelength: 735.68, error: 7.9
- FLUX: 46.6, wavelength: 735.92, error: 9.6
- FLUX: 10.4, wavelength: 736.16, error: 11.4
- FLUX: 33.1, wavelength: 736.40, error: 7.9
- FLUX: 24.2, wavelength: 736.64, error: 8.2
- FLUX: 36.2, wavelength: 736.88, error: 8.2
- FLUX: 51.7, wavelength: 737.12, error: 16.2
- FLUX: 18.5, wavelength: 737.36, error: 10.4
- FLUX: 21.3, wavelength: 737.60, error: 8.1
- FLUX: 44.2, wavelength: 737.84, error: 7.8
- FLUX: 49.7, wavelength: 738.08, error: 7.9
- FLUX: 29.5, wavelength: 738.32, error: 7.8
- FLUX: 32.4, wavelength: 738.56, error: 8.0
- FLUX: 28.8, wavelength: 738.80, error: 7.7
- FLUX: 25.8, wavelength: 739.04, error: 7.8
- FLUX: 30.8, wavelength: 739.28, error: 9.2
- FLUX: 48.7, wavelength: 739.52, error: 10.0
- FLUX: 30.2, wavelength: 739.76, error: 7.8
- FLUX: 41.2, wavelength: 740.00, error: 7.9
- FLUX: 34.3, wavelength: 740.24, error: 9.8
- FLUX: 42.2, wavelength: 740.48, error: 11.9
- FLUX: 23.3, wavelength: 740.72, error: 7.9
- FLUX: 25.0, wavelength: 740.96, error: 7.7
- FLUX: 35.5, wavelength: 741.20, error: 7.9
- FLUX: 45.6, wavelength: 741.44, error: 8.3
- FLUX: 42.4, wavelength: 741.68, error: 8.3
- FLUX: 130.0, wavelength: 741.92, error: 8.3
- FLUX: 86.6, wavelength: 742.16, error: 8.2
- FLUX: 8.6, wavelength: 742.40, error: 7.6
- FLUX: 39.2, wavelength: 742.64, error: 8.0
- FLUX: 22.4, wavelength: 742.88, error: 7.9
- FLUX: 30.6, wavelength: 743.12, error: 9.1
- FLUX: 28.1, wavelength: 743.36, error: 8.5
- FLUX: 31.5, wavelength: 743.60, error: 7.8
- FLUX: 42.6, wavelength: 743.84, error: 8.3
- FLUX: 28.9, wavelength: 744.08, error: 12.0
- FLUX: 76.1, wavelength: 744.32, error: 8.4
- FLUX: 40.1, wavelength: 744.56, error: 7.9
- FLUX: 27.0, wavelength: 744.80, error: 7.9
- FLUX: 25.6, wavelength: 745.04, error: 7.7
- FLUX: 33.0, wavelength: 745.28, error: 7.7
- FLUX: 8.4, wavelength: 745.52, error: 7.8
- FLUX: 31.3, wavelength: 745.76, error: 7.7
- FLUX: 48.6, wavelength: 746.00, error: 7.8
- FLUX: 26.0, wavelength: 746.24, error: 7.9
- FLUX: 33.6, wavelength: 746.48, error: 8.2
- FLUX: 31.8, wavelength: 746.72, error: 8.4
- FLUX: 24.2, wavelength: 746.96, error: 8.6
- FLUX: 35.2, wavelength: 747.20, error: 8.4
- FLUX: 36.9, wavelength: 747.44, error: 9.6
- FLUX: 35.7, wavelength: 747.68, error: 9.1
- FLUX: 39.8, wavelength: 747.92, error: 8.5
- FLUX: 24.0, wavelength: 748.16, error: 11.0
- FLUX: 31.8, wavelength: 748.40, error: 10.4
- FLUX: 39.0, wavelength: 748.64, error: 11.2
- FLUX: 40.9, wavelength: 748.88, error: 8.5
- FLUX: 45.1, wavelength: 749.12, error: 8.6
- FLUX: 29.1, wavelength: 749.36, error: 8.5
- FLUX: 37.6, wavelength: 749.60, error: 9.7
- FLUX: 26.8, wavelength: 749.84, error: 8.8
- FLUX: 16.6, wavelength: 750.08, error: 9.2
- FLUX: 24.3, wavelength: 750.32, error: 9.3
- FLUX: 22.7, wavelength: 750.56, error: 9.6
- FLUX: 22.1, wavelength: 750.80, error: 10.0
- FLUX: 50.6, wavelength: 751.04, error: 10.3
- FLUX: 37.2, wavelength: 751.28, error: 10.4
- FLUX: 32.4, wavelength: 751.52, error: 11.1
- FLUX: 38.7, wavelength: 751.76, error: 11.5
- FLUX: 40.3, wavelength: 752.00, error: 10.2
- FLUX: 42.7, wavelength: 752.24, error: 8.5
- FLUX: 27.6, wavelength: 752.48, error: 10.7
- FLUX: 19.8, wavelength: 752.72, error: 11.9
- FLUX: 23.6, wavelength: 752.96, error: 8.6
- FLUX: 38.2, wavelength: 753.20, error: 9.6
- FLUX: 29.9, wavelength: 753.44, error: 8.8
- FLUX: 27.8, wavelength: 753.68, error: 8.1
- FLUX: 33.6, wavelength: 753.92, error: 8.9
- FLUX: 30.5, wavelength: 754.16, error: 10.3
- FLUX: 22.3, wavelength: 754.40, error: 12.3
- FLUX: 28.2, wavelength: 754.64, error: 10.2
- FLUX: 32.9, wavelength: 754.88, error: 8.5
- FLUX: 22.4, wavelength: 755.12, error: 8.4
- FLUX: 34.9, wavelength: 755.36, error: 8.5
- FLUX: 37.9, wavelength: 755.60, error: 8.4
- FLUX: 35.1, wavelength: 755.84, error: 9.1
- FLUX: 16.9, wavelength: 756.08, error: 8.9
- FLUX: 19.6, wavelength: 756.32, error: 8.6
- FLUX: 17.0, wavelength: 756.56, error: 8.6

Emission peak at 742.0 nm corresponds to Halpha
